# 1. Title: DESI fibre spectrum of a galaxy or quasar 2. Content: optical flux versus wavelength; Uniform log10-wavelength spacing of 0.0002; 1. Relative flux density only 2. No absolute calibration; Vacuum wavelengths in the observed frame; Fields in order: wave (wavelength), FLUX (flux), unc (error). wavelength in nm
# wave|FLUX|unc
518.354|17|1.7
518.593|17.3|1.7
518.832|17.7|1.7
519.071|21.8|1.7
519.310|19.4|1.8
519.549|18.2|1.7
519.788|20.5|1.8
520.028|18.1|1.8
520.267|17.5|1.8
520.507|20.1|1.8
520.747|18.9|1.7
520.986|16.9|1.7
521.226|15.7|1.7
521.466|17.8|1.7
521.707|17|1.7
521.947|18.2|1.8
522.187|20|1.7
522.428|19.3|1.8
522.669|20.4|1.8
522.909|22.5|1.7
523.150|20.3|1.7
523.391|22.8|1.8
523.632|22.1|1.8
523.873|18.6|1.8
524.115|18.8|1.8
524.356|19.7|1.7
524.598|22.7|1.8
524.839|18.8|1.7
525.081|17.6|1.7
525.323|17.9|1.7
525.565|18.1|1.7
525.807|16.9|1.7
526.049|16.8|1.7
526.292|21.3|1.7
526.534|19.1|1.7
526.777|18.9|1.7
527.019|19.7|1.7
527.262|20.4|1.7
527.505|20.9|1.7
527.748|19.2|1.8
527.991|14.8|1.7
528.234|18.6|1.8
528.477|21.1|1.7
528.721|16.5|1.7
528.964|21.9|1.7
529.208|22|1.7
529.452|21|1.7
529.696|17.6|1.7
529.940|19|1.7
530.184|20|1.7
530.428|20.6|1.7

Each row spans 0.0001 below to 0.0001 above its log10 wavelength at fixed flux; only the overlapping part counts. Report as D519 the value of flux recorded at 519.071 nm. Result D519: 21.8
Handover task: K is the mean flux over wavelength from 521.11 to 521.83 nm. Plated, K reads 16.8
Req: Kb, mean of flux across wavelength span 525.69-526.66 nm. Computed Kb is 18.5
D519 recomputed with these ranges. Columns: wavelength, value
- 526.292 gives 21.3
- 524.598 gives 22.7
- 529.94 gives 19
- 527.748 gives 19.2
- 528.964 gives 21.9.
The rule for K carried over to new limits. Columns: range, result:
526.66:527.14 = 19.3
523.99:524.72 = 20.4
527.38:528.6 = 18.9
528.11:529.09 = 19.5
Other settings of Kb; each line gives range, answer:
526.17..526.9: 19.8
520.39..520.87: 19.5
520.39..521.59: 17.9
